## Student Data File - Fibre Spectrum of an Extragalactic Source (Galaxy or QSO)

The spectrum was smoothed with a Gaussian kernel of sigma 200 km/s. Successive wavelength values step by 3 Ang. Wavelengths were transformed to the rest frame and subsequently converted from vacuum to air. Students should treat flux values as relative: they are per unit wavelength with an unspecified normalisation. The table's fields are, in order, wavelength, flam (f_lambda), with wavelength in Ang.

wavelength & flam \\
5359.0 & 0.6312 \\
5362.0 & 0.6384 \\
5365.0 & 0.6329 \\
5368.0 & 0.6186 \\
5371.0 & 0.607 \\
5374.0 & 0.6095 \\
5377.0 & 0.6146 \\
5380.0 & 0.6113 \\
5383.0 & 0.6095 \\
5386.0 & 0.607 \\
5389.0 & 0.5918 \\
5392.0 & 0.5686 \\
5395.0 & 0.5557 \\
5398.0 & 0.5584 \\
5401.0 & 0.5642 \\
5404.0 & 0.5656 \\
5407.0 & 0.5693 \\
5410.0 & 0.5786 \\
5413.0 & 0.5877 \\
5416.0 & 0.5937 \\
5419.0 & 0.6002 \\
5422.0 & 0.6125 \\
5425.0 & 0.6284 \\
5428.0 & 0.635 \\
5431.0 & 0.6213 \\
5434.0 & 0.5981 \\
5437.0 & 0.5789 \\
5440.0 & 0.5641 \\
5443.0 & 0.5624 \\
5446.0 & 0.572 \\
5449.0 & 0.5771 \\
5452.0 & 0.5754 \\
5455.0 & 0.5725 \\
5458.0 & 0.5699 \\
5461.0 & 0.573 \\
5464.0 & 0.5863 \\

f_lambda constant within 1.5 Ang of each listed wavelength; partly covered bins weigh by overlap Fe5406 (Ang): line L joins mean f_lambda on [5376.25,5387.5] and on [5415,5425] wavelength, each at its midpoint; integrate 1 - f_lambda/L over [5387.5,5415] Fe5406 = 1.67 Ang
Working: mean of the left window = 0.61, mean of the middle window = 0.572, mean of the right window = 0.606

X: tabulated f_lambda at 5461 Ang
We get 0.573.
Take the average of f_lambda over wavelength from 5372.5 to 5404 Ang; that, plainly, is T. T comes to 0.588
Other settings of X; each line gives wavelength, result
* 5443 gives 0.5624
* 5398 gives 0.5584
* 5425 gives 0.6284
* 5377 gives 0.6146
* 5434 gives 0.5981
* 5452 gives 0.5754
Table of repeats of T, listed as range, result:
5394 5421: 0.576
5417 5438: 0.611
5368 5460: 0.589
